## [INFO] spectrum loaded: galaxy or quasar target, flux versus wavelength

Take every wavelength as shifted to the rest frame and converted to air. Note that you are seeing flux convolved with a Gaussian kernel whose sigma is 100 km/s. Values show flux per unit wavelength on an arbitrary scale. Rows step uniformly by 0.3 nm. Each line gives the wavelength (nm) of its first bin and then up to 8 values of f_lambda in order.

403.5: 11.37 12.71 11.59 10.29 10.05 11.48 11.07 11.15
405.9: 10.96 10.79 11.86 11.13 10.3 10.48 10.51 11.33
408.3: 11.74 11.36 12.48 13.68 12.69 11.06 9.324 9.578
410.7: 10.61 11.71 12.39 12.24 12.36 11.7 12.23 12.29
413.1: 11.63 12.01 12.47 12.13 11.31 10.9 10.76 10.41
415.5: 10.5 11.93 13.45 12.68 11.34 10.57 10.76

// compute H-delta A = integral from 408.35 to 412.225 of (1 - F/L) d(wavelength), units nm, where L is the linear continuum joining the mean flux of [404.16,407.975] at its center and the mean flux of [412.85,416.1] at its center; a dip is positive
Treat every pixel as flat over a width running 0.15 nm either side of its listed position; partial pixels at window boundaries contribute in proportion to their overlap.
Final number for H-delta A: -0.15 nm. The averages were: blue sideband 10.9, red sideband 11.5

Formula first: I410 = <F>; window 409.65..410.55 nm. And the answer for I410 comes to 9.99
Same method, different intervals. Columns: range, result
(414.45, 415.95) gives 10.9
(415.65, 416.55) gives 12.7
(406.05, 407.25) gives 11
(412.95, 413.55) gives 11.8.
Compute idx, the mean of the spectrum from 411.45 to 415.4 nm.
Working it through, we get 11.7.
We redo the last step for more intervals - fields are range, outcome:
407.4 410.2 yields 11.6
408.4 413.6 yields 11.7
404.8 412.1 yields 11.3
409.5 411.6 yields 11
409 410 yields 12.3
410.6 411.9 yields 11.9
